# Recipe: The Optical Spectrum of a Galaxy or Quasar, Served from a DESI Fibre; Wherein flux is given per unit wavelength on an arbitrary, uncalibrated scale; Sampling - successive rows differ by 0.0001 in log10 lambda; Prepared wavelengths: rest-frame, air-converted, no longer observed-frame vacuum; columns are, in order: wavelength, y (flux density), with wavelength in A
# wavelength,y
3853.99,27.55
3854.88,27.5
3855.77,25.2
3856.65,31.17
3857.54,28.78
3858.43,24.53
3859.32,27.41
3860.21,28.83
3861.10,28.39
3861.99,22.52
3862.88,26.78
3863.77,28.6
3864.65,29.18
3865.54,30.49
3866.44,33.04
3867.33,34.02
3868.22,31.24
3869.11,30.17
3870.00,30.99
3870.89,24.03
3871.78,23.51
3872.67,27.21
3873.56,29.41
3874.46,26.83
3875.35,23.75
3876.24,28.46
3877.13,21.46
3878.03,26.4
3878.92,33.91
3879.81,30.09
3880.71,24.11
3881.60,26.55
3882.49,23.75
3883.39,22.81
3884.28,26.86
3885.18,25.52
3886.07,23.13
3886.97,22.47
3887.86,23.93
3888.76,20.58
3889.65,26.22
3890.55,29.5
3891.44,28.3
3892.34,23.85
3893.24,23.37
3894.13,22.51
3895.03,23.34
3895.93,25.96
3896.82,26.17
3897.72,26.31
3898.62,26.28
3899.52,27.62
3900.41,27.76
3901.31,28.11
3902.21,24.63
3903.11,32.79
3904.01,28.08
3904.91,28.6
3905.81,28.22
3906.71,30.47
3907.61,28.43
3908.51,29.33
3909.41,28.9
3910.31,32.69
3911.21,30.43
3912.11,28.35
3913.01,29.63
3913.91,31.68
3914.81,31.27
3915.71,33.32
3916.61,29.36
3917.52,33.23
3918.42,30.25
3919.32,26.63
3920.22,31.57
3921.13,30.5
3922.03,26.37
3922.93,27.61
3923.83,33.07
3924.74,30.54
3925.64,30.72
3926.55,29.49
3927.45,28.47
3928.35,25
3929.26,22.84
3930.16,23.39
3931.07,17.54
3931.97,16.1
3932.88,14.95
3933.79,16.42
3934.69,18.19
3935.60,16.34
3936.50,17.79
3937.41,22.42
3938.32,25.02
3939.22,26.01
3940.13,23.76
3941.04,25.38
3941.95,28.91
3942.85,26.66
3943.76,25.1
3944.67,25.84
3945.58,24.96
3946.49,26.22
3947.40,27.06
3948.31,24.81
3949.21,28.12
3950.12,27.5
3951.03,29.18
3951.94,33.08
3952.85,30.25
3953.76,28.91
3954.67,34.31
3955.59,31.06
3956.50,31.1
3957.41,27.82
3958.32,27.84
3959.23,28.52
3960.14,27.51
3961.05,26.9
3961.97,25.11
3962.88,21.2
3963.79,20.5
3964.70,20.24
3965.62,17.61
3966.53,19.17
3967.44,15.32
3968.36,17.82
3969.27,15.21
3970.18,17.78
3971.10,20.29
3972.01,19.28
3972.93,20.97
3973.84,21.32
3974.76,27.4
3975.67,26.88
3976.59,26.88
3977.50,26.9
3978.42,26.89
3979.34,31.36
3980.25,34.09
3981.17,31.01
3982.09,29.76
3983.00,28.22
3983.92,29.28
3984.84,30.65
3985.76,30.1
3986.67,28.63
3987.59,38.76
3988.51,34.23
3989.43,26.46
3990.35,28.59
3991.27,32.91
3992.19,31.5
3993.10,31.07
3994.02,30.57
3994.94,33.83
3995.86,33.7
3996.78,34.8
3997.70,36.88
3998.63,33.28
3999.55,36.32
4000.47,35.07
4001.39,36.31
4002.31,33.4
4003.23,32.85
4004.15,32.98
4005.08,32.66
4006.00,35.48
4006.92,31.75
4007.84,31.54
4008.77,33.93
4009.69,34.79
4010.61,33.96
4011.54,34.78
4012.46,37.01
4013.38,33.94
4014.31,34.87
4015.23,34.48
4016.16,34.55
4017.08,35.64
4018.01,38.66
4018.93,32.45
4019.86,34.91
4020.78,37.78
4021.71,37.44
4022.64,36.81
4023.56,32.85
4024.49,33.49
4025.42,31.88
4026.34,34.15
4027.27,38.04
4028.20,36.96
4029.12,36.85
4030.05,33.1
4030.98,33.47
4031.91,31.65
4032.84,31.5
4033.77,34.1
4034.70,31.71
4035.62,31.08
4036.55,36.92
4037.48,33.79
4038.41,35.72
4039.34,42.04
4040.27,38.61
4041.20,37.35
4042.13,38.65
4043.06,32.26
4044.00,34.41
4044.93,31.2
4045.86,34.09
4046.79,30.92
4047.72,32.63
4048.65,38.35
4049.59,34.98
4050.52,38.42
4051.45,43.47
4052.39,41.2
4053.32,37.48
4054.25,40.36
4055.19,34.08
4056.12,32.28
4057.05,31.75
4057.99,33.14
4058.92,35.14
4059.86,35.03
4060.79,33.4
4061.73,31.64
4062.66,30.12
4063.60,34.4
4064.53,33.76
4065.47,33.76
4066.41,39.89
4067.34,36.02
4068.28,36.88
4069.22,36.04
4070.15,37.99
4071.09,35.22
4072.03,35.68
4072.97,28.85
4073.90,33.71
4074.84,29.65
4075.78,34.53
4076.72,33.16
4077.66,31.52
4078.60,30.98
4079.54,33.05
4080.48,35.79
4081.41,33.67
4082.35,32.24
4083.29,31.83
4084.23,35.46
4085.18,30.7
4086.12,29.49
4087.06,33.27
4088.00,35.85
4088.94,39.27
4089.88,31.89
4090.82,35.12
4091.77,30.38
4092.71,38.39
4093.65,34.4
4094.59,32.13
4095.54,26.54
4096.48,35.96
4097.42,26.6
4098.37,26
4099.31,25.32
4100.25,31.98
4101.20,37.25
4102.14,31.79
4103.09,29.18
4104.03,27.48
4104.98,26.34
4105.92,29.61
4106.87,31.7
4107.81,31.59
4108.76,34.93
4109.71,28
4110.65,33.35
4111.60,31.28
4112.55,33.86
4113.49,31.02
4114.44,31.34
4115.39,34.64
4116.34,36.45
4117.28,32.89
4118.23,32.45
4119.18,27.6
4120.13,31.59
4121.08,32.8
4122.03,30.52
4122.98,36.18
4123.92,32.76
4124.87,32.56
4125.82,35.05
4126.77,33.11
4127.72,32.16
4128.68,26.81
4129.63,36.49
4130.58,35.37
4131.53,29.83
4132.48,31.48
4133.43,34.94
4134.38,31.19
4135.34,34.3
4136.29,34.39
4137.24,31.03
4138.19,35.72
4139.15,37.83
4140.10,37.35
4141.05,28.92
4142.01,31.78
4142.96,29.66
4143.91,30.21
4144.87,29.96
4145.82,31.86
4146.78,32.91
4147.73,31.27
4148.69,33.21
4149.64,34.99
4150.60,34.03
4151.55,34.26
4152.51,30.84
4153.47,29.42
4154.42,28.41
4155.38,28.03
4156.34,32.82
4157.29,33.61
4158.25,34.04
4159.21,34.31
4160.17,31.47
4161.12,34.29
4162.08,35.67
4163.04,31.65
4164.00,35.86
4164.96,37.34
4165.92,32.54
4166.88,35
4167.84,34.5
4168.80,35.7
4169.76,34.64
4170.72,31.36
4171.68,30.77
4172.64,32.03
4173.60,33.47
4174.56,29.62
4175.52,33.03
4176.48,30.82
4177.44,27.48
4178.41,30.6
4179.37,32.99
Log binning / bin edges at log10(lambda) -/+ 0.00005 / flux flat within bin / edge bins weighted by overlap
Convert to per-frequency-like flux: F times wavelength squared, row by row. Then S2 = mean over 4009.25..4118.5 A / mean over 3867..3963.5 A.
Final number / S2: 1.36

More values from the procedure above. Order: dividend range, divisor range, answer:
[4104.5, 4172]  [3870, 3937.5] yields 1.39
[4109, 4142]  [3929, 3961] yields 1.42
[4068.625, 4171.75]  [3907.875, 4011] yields 1.27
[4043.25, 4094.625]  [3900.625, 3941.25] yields 1.38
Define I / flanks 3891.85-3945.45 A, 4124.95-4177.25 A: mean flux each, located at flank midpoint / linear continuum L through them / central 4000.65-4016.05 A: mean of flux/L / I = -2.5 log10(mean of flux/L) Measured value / -0.18 mag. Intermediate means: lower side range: 26.5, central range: 34.1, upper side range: 32.8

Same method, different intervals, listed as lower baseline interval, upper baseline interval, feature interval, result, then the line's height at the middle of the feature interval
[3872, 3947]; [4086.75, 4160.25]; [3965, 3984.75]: 0.17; 28.1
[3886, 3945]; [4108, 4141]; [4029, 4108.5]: -0.09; 31.2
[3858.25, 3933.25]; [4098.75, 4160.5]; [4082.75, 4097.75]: -0.06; 31.3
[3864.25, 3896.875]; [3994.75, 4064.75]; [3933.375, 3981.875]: 0.23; 30.8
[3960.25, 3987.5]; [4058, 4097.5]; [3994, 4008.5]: -0.25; 27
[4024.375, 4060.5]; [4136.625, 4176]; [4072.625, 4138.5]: 0.05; 33.9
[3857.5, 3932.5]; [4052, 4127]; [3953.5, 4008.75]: 0.05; 29.9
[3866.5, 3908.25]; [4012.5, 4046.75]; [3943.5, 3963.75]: 0.11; 30.6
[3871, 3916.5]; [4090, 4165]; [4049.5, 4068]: -0.16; 30.7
